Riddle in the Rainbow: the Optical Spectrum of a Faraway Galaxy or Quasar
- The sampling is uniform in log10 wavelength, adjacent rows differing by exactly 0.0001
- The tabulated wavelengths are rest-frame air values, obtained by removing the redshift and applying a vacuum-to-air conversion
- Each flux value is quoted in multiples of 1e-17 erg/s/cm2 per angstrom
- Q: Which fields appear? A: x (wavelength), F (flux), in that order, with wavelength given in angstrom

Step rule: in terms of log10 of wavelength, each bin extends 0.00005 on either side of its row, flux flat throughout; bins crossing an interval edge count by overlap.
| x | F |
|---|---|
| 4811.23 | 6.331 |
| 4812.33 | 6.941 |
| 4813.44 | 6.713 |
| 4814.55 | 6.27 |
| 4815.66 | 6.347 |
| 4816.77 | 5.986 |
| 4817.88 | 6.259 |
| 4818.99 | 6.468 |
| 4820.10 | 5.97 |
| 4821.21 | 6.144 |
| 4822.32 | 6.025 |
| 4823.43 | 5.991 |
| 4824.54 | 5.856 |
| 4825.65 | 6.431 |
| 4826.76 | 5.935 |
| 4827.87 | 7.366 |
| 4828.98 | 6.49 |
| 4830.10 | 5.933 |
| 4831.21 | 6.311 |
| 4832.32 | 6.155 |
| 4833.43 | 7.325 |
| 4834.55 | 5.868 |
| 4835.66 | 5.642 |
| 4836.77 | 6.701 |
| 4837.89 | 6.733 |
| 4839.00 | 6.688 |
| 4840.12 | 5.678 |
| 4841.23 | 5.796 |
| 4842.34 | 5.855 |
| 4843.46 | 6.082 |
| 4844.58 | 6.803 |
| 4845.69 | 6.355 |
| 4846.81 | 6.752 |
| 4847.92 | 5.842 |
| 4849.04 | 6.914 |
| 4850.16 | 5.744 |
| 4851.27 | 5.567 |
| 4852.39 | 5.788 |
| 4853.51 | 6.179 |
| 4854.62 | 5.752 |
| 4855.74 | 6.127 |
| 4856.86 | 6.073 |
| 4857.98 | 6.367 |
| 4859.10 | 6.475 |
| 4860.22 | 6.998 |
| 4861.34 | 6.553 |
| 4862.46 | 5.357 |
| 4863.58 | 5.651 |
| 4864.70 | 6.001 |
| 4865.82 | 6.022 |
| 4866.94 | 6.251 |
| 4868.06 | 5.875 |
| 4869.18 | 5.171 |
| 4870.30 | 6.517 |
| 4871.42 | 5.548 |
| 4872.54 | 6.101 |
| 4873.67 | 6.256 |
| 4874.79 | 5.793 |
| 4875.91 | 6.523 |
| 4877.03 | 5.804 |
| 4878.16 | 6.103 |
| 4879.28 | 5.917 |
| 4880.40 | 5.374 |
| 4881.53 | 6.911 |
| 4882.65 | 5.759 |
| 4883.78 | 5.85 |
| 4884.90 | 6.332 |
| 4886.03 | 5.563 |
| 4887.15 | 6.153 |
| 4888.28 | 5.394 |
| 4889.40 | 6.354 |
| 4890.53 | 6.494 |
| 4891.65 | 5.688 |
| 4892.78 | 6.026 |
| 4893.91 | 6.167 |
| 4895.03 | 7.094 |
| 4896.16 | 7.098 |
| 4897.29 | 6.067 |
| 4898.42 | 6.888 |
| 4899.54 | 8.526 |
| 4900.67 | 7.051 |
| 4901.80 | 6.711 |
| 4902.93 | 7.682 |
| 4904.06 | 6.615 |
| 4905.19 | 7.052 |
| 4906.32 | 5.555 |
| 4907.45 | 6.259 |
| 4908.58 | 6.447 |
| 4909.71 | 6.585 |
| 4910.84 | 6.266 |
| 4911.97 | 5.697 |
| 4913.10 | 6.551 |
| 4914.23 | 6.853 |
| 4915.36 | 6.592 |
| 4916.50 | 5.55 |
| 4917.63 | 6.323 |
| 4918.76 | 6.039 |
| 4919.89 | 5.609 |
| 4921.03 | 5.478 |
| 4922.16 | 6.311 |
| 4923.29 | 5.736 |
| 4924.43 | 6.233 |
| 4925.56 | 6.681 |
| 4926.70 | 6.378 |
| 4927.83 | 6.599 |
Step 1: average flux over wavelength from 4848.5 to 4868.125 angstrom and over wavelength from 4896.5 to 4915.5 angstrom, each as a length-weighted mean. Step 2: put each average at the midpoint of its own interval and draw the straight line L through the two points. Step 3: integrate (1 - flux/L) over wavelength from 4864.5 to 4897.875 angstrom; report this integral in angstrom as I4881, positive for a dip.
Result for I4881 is 1.6 angstrom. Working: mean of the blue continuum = 6.1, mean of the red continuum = 6.68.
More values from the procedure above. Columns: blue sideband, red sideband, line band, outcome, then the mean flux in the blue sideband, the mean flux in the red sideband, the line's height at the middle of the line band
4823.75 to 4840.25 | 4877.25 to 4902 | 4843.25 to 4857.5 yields 0.4 angstrom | 6.35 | 6.33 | 6.34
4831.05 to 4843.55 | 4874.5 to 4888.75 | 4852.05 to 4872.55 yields 0.1 angstrom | 6.24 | 5.97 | 6.09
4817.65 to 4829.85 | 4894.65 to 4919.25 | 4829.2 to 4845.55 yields 0.1 angstrom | 6.26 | 6.61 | 6.32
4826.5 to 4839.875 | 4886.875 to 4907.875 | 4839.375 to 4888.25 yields 3.3 angstrom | 6.42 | 6.58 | 6.5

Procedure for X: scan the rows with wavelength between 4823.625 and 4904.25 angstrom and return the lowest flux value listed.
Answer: 5.171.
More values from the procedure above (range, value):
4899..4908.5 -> 5.555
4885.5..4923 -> 5.394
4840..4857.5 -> 5.567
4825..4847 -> 5.642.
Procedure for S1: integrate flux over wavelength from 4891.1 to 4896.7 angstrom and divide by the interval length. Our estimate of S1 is 6.41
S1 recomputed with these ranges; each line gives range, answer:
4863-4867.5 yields 5.98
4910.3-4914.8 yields 6.35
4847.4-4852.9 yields 5.97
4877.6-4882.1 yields 6.08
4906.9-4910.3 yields 6.43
